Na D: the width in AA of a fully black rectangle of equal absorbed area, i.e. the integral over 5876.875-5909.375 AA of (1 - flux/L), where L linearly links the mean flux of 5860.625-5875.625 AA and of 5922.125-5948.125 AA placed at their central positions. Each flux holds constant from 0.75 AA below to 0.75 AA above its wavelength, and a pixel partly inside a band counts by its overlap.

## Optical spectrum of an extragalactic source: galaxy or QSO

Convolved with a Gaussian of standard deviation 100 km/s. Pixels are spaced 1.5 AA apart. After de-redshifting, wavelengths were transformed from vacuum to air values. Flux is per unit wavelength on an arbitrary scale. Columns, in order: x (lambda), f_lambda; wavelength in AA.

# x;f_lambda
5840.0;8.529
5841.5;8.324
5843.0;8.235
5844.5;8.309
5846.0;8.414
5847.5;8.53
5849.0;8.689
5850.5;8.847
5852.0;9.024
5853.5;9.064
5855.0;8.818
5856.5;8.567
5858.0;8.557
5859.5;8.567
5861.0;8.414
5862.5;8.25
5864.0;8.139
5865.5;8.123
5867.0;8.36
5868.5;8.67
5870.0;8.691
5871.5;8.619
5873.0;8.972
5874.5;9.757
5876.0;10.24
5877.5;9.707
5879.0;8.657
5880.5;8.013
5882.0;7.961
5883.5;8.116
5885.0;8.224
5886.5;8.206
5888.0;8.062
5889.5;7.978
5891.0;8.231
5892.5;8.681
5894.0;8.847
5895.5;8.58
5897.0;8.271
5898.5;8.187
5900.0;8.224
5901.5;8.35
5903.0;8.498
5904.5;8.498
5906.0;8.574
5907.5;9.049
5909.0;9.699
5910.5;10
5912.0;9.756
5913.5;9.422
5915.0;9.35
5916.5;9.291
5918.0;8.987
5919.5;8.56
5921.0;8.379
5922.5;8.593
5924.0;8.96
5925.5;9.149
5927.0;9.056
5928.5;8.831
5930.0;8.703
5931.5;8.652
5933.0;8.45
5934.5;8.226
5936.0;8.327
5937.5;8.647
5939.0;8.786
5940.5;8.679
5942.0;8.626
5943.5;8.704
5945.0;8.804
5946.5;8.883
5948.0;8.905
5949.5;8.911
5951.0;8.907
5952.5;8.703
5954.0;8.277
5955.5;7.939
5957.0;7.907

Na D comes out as 0.8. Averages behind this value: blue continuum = 8.65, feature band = 8.46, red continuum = 8.72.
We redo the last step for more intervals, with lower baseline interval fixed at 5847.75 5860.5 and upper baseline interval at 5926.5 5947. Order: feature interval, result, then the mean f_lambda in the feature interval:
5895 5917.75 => -0.6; 8.92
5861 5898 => 0.7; 8.55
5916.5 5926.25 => -0.1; 8.81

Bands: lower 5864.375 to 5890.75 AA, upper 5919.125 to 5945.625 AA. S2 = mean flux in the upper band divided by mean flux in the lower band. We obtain 1.01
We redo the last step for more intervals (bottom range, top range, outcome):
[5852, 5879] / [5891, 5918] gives 1.01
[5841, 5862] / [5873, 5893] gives 1.00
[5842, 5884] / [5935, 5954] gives 1.01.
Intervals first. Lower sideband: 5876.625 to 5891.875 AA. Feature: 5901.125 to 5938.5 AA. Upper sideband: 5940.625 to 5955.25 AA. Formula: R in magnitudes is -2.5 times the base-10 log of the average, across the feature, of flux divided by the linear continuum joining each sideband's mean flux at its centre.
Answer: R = -0.04 mag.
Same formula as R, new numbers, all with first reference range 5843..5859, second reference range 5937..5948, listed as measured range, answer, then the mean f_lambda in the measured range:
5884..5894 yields 0.05 mag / 8.27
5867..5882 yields -0.03 mag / 8.95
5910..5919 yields -0.08 mag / 9.43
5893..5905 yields 0.03 mag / 8.44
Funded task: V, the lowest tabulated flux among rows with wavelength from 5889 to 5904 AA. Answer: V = 7.978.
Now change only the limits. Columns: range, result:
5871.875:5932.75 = 7.961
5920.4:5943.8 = 8.226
